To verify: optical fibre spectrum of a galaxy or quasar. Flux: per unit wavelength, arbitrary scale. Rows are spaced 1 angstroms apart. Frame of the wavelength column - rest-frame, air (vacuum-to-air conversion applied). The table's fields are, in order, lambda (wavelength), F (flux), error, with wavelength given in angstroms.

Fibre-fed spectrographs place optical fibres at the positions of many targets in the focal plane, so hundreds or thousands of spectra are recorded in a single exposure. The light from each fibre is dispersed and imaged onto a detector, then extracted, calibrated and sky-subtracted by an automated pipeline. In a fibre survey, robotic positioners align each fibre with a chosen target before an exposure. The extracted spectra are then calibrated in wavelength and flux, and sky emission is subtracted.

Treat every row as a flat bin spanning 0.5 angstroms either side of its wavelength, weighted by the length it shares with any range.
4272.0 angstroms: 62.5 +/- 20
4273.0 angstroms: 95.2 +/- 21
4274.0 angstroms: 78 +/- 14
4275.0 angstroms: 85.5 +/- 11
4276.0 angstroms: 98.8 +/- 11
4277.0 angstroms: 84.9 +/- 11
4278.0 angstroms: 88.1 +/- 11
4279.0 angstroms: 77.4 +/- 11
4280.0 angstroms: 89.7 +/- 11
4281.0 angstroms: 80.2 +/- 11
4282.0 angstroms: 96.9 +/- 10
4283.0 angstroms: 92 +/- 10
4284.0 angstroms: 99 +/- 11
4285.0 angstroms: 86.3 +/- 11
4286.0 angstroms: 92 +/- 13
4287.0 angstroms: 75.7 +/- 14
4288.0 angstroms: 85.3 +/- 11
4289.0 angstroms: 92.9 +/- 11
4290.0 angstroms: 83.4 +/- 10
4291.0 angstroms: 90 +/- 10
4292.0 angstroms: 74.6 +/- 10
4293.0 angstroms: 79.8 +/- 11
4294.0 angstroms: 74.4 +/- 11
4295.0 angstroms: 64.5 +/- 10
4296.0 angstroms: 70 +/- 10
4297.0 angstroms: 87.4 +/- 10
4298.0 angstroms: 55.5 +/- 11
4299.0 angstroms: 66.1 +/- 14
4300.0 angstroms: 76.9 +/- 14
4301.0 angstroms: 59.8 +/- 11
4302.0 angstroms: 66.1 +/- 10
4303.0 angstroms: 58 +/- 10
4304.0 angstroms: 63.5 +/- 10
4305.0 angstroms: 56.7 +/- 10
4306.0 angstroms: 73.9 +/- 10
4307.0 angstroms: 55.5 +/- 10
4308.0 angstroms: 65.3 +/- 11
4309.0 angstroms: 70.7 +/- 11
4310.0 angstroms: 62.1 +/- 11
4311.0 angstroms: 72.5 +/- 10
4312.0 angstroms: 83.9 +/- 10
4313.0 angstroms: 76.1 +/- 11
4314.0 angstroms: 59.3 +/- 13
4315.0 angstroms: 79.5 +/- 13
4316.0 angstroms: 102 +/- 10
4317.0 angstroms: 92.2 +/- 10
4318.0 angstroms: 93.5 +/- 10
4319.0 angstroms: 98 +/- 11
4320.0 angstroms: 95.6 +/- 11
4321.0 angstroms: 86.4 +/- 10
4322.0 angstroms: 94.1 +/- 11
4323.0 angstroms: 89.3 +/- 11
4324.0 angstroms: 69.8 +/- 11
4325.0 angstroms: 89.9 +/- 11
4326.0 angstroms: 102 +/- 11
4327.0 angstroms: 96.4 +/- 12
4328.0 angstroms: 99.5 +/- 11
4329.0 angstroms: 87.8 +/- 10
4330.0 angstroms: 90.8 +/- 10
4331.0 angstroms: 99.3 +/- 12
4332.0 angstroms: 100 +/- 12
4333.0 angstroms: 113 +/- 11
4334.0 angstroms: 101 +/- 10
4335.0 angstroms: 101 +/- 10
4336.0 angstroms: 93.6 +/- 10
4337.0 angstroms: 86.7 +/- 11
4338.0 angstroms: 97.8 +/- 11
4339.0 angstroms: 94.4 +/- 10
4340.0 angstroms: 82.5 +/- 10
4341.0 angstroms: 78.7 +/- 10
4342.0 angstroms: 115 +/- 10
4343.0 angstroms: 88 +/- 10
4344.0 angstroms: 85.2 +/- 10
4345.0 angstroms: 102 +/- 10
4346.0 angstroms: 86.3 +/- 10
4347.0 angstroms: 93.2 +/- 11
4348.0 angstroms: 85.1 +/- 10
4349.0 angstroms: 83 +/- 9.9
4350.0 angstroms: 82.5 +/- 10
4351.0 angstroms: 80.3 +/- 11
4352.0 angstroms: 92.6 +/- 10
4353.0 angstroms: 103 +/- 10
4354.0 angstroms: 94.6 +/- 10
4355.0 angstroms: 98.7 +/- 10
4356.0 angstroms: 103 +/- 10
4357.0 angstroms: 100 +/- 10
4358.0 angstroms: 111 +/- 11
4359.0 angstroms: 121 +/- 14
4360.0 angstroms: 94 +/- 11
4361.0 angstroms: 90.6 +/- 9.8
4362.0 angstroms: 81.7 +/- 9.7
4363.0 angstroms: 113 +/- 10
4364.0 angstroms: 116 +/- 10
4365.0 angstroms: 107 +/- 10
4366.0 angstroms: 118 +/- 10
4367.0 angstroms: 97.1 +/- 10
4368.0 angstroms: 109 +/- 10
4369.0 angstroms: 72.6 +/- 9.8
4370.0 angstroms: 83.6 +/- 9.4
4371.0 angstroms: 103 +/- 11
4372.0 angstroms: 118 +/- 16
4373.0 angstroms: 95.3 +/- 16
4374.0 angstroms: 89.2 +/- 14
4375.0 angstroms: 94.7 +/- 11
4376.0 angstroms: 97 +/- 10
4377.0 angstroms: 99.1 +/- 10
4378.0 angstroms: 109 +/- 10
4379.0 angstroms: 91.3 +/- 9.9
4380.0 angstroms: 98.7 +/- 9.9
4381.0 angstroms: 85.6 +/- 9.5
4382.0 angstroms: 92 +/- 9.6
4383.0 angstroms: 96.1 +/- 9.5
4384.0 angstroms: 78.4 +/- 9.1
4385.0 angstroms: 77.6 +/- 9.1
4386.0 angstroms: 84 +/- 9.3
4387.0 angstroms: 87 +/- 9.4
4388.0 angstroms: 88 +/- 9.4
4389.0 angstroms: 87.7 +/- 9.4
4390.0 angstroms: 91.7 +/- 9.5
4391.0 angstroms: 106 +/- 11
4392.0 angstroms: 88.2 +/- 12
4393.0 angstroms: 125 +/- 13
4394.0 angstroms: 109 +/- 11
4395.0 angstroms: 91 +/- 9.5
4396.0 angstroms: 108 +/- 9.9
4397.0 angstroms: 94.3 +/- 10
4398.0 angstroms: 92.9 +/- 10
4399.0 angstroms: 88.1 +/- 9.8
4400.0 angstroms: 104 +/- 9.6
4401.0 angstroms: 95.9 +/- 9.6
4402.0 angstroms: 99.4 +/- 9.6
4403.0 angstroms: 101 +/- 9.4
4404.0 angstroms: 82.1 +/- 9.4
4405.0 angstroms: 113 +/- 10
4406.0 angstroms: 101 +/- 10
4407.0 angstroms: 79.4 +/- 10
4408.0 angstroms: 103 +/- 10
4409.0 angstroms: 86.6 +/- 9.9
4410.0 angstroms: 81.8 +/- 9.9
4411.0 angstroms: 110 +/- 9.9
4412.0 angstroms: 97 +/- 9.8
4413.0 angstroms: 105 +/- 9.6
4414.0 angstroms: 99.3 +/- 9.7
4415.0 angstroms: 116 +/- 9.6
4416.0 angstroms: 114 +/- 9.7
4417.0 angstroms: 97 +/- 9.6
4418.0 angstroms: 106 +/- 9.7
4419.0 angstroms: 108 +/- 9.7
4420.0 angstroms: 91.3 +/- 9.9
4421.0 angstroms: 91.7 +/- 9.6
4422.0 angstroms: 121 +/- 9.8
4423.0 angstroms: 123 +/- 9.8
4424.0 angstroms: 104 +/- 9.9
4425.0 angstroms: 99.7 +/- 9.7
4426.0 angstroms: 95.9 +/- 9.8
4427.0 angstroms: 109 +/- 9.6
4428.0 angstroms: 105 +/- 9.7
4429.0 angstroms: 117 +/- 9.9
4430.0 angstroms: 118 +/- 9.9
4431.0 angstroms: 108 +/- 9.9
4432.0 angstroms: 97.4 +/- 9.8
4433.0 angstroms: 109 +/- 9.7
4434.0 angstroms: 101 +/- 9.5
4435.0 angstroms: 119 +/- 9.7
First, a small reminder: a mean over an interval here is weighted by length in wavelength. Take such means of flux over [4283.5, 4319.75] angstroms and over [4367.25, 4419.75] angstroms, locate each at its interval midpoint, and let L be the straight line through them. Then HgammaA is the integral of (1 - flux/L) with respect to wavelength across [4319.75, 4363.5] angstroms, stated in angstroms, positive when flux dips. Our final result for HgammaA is -4.7 angstroms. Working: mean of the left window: 76.3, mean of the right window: 96.7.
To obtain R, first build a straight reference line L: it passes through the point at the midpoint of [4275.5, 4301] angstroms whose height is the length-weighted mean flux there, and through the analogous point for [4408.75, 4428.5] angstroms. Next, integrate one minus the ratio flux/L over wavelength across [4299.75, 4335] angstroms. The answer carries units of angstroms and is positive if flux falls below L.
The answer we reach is 1.79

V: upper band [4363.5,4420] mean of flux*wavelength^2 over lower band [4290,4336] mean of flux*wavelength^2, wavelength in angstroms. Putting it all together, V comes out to 1.25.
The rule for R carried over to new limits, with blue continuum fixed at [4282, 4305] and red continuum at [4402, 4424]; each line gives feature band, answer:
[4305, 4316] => 1.33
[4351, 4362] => -1.13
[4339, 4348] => -0.42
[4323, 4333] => -1.15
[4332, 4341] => -1.03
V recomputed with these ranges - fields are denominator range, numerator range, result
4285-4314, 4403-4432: 1.50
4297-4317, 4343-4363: 1.38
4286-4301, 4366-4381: 1.31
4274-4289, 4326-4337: 1.14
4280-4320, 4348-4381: 1.30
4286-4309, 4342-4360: 1.36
